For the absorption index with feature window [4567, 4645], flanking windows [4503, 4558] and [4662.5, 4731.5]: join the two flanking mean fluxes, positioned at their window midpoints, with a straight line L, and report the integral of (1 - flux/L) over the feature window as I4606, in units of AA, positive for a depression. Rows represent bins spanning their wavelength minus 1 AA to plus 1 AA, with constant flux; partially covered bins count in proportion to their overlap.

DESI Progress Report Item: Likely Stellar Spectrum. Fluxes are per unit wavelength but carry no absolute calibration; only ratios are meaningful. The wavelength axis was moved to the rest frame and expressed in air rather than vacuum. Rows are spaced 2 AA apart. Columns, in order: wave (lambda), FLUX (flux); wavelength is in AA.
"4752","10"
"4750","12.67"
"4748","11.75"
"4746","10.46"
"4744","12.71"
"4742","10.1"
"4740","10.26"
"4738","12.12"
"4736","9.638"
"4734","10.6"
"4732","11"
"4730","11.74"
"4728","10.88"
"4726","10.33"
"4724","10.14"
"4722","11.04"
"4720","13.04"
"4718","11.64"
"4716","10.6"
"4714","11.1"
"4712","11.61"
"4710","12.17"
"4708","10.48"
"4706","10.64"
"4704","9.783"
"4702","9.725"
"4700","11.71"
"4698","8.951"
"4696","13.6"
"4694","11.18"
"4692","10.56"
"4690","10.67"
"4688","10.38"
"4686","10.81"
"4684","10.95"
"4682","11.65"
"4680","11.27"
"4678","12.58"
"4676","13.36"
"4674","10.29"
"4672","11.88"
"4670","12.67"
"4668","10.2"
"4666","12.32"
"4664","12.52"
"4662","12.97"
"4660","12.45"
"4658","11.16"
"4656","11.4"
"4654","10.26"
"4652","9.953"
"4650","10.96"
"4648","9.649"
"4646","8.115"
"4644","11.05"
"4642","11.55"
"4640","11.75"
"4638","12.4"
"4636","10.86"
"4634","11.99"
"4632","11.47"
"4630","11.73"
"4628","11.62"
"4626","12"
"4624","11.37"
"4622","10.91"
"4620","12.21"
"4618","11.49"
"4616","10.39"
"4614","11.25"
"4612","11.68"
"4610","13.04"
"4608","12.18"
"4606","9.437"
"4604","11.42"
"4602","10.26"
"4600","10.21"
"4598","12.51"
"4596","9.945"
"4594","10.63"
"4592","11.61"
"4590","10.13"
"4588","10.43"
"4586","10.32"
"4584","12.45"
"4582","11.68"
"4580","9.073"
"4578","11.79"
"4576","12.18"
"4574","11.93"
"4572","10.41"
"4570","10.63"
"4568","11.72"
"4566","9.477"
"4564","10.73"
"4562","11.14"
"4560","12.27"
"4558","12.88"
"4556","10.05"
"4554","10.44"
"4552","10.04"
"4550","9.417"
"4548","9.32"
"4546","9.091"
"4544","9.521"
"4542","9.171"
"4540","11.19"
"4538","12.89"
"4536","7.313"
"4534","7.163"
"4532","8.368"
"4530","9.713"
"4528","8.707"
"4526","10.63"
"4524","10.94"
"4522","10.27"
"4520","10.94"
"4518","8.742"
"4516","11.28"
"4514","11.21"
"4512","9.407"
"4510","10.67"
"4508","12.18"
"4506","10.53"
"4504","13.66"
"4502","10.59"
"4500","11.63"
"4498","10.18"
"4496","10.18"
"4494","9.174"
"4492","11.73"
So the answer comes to -4.5 AA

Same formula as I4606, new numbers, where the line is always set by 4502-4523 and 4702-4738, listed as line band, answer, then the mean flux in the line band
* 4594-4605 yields 0.07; 10.8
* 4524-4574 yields 3.41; 10.1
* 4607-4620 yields -0.95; 11.7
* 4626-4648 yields -0.58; 11.2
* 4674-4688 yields -0.79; 11.6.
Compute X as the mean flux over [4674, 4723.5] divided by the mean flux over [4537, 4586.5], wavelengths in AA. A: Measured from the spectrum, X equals 1.04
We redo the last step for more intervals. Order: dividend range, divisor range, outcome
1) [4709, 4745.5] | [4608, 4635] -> 0.96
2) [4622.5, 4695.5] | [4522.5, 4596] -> 1.09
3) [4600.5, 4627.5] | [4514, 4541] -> 1.14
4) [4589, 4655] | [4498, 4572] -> 1.07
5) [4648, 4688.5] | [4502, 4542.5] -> 1.12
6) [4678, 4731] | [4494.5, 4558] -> 1.08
